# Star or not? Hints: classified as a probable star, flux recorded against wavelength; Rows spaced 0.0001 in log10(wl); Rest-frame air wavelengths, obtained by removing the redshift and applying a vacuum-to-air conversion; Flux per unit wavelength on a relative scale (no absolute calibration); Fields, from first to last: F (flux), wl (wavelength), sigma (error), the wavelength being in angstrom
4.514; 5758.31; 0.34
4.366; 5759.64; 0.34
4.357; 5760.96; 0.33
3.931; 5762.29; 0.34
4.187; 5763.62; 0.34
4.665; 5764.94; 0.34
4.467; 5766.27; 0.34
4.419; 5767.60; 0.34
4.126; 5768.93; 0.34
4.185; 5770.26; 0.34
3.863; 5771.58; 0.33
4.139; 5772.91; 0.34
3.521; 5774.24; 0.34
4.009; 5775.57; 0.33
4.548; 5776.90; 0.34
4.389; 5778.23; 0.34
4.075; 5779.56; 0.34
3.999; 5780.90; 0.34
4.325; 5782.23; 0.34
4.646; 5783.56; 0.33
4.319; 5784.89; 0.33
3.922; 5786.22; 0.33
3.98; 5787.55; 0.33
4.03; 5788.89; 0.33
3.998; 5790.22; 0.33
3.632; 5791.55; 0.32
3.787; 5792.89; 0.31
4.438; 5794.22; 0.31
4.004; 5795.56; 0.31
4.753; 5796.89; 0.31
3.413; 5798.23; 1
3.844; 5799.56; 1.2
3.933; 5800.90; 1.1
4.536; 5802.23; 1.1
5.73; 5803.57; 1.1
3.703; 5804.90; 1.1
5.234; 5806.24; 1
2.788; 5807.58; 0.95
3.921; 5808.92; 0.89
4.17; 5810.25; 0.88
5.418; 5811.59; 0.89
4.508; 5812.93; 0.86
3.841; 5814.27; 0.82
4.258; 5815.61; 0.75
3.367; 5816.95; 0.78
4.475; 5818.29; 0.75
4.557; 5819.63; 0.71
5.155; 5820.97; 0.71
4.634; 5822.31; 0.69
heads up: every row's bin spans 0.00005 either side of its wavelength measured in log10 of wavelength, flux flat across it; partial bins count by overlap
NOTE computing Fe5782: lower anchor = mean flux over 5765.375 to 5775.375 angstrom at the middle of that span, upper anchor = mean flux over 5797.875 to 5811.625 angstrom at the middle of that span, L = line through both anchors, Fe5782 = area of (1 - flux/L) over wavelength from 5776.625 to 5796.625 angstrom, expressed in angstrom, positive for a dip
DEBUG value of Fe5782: 0.1 angstrom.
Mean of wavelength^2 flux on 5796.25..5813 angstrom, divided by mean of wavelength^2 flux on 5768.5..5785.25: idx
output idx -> 1.0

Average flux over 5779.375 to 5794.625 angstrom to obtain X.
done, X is 4.09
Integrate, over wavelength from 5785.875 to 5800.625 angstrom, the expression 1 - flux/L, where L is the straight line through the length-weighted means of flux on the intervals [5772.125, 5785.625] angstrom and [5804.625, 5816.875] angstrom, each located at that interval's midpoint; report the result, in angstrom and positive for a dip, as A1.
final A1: 0.7 angstrom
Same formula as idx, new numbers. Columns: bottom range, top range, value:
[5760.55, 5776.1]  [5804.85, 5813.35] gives 1.04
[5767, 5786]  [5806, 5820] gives 1.02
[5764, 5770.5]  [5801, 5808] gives 1.02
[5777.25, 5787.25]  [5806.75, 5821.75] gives 1.01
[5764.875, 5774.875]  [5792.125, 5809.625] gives 1.01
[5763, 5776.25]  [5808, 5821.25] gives 1.05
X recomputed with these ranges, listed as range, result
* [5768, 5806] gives 4.15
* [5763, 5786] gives 4.22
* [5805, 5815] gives 4.23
